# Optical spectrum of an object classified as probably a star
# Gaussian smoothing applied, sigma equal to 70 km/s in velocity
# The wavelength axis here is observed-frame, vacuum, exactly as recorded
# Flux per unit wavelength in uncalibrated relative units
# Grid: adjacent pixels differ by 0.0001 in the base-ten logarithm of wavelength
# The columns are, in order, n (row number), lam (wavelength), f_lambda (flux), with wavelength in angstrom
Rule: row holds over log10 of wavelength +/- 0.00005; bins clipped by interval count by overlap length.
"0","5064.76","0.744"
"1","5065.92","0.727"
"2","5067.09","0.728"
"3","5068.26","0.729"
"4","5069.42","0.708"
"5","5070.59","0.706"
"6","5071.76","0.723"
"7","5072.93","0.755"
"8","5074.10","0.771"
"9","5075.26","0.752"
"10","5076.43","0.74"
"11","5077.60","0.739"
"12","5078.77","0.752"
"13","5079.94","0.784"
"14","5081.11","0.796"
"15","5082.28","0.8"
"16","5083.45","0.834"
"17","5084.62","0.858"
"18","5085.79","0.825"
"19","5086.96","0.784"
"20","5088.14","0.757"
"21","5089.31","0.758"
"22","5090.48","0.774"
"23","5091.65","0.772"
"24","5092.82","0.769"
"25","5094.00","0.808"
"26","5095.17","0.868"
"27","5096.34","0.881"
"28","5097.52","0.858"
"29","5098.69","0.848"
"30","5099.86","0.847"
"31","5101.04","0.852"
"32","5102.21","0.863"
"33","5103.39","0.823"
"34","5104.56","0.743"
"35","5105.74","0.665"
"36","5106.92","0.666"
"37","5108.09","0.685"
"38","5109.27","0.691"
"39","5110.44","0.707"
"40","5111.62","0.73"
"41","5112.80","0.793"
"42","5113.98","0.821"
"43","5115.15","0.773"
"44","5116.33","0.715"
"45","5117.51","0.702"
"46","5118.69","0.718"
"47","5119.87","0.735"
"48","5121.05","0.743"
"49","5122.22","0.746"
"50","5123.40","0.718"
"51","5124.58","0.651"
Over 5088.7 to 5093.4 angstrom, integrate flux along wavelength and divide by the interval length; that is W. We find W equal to 0.77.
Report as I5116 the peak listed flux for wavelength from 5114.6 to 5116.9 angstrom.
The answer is 0.773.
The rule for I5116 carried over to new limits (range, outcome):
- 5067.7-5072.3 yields 0.729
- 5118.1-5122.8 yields 0.746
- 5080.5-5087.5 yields 0.858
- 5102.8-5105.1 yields 0.823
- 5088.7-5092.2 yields 0.774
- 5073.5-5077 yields 0.771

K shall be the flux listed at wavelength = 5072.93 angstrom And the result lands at 0.755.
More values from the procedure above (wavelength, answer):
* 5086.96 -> 0.784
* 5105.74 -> 0.665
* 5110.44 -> 0.707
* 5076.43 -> 0.74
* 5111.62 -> 0.73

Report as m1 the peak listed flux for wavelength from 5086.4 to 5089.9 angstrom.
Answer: 0.784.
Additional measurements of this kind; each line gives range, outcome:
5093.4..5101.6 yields 0.881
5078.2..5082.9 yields 0.8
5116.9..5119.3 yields 0.718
